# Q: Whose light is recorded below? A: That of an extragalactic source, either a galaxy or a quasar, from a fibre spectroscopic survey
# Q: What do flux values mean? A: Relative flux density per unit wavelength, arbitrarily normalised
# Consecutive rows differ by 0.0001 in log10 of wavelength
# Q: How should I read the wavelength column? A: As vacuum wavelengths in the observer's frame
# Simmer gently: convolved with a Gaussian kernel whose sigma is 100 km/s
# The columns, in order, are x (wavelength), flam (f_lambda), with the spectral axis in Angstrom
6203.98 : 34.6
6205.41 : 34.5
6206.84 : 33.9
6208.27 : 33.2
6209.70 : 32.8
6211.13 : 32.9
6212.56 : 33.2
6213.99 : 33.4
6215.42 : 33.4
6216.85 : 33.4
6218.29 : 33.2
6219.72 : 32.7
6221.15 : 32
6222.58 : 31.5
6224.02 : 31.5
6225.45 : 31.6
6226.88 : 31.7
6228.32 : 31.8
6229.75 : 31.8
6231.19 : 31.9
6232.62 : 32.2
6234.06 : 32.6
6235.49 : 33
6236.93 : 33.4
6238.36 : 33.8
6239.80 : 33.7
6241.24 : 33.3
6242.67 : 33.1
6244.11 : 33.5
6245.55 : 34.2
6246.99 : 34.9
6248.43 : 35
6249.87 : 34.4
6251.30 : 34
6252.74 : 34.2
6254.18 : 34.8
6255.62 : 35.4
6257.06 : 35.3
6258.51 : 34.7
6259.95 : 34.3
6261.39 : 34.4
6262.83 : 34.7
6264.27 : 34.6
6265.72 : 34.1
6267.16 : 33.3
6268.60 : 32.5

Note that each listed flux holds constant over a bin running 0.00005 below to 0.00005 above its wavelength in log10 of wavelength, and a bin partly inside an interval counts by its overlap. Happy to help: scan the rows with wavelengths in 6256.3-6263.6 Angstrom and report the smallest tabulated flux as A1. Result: 34.3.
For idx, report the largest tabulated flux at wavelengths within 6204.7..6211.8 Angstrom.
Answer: 34.5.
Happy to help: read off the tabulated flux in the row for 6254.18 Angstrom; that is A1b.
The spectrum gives 34.8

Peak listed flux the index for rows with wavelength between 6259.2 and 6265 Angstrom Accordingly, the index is 34.7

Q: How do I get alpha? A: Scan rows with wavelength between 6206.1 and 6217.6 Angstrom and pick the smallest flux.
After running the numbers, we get 32.8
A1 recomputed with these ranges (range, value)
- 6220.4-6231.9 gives 31.5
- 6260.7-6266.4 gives 34.1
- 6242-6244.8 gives 33.1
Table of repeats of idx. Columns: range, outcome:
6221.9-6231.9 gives 31.9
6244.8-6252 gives 35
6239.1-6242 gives 33.7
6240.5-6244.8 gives 33.5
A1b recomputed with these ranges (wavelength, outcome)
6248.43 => 35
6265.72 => 34.1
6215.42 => 33.4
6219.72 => 32.7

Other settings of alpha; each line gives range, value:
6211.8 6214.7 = 33.2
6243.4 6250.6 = 33.5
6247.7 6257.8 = 34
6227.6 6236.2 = 31.8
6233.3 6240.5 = 32.6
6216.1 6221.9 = 32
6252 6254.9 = 34.2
